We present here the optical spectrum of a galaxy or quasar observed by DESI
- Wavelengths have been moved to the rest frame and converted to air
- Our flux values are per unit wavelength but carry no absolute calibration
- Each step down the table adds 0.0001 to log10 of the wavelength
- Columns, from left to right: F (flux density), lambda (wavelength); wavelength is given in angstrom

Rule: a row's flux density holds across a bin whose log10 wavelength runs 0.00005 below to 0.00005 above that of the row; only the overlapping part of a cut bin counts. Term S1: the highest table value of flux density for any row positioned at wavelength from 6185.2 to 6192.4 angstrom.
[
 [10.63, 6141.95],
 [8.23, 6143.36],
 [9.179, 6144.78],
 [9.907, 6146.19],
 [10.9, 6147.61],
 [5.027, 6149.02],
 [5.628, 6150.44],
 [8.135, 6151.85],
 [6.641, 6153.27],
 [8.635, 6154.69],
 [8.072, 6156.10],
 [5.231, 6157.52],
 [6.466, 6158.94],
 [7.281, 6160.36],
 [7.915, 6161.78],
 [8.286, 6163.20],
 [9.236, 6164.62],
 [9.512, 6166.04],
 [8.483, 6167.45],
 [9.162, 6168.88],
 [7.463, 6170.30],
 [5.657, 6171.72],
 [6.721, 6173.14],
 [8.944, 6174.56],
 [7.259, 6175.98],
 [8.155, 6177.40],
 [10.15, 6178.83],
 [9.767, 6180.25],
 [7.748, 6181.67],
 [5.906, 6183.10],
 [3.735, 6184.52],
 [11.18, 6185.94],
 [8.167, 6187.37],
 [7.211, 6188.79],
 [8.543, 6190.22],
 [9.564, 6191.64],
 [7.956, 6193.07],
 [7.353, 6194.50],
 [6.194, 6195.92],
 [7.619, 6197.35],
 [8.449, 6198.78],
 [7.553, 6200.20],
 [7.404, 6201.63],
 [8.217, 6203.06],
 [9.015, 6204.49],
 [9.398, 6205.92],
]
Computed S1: 11.18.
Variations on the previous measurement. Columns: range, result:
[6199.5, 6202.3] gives 7.553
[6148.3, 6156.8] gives 8.635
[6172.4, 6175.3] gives 8.944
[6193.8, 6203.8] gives 8.449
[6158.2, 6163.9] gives 8.286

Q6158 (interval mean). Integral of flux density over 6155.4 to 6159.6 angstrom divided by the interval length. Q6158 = 6.58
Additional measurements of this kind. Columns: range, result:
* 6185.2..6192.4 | 8.9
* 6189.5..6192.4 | 9.02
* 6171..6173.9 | 6.25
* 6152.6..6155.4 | 7.66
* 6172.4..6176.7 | 7.64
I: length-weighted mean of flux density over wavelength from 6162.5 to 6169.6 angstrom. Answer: 8.93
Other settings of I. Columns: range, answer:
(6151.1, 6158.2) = 7.34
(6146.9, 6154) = 7.27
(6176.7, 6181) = 9.34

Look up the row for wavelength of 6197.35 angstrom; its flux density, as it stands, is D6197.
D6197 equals 7.619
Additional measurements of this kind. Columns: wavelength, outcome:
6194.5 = 7.353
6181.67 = 7.748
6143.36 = 8.23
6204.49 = 9.015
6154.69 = 8.635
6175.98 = 7.259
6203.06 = 8.217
